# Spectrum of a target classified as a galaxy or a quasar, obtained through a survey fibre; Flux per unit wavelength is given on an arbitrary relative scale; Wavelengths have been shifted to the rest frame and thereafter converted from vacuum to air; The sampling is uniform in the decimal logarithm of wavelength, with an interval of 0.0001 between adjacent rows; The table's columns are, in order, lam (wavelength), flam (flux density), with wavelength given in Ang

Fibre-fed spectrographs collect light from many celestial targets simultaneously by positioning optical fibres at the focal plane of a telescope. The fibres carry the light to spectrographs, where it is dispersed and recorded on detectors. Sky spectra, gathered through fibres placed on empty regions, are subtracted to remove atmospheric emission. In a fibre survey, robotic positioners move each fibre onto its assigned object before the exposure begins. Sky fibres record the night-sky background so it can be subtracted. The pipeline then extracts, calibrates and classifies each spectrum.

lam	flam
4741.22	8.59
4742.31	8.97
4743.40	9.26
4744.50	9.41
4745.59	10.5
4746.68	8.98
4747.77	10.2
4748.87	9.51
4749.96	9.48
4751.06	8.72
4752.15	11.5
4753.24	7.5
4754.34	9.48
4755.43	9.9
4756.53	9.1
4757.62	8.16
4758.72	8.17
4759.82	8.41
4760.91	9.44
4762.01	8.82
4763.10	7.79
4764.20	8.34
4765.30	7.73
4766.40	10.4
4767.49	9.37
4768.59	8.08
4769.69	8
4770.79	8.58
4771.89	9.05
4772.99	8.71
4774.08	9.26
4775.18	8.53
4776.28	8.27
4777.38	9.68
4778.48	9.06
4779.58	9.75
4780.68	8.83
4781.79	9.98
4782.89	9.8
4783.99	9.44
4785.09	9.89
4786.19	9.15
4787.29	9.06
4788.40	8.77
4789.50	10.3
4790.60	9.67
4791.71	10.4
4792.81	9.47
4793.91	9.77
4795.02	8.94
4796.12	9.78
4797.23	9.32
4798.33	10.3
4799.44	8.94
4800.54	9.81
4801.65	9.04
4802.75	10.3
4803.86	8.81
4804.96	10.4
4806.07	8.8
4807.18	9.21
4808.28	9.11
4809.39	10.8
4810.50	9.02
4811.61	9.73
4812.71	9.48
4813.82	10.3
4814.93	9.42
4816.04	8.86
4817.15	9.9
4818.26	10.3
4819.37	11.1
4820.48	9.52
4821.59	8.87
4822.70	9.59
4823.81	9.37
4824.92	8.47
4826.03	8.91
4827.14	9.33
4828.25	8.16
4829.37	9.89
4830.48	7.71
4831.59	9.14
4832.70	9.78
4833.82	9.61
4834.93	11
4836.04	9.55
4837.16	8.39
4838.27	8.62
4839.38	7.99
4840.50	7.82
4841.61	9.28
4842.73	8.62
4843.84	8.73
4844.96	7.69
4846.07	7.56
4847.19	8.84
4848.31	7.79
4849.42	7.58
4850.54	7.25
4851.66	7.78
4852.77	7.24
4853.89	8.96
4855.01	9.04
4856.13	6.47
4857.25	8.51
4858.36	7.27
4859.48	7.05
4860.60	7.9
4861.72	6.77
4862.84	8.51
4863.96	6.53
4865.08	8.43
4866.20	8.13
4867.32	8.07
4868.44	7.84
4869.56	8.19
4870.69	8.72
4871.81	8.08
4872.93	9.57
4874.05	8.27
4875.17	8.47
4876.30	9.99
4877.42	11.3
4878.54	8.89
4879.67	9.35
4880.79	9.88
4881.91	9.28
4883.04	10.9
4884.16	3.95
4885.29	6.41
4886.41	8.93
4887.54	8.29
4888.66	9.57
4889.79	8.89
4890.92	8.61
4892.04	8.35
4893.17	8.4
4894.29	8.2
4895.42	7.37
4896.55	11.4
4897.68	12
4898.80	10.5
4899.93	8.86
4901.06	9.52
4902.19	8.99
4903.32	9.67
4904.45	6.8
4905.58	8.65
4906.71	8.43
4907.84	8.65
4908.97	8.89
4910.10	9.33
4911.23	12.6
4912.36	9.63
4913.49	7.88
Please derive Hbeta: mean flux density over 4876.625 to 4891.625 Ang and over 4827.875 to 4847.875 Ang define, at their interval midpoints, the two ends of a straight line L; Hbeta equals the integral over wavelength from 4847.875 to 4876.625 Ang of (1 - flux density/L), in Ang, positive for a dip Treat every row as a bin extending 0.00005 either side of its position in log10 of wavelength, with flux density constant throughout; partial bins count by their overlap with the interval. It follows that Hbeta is 2.6 Ang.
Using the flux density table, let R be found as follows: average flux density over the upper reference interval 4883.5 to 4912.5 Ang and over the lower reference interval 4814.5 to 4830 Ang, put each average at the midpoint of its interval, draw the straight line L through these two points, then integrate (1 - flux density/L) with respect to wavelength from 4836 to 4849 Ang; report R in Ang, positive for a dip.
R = 1.3 Ang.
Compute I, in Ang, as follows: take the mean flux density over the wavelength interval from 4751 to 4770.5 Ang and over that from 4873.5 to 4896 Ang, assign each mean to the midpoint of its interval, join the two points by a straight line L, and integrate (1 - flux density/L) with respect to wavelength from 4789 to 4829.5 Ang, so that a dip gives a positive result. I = -3.6 Ang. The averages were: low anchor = 8.83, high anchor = 8.67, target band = 9.55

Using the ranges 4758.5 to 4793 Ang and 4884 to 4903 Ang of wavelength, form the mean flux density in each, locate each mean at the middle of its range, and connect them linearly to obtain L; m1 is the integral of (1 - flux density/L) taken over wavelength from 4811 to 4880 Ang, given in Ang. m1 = 1.8 Ang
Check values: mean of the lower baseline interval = 9.07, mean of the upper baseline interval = 8.83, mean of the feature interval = 8.7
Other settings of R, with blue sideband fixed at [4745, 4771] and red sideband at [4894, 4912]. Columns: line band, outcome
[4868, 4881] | 0.39 Ang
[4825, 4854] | 2.02 Ang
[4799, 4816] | -0.72 Ang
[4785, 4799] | -0.75 Ang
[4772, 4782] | -0.03 Ang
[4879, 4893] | 1.21 Ang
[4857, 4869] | 2.04 Ang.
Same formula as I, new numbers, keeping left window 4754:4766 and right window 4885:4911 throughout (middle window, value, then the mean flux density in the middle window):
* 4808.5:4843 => -1.9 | 9.31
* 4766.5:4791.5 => -1.4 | 9.19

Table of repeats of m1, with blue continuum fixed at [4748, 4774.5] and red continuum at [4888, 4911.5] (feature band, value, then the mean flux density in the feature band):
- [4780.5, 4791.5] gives -0.7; 9.53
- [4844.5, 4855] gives 1.3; 7.92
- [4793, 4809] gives -0.9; 9.48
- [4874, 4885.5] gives 0.3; 8.88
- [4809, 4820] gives -1.1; 9.87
